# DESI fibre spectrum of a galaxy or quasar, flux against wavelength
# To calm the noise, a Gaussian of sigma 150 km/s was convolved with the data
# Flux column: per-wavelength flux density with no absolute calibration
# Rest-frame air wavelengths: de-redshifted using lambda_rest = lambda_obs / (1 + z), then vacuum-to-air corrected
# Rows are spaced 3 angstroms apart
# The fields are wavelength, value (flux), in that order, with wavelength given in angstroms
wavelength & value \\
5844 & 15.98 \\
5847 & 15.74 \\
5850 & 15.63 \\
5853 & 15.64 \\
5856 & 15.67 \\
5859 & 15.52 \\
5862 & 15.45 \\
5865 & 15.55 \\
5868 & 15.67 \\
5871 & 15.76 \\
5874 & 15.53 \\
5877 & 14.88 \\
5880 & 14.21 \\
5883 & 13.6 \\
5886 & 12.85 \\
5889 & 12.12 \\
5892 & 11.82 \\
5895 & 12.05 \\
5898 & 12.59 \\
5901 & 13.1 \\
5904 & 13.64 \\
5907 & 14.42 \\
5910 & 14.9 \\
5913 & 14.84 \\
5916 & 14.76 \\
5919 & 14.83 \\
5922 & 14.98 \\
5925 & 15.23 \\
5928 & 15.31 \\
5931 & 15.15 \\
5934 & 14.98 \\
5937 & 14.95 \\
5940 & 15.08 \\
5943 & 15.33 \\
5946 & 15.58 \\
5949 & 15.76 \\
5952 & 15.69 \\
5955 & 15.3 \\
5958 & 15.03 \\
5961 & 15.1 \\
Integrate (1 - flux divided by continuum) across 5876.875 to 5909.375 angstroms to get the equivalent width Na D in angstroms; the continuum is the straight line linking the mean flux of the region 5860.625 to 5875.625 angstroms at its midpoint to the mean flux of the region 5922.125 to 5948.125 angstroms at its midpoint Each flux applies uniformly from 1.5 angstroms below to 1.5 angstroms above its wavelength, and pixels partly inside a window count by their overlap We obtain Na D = 4.76 angstroms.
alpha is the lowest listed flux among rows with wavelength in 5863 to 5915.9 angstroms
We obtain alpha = 11.82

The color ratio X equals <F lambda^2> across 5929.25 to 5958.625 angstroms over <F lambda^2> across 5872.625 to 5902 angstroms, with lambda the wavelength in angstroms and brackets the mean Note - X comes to 1.18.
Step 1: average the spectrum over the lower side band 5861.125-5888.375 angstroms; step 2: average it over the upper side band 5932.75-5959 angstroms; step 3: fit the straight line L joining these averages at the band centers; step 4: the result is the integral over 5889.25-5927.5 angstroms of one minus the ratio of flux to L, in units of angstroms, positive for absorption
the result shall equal 2.8 angstroms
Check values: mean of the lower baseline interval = 14.7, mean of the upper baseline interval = 15.3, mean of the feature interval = 13.9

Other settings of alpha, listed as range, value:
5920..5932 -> 14.98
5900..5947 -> 13.1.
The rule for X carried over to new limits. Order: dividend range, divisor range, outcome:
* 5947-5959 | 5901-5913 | 1.10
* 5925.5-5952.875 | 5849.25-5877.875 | 1.01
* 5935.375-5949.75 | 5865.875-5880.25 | 1.02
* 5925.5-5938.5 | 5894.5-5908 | 1.16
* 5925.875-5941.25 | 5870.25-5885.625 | 1.05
